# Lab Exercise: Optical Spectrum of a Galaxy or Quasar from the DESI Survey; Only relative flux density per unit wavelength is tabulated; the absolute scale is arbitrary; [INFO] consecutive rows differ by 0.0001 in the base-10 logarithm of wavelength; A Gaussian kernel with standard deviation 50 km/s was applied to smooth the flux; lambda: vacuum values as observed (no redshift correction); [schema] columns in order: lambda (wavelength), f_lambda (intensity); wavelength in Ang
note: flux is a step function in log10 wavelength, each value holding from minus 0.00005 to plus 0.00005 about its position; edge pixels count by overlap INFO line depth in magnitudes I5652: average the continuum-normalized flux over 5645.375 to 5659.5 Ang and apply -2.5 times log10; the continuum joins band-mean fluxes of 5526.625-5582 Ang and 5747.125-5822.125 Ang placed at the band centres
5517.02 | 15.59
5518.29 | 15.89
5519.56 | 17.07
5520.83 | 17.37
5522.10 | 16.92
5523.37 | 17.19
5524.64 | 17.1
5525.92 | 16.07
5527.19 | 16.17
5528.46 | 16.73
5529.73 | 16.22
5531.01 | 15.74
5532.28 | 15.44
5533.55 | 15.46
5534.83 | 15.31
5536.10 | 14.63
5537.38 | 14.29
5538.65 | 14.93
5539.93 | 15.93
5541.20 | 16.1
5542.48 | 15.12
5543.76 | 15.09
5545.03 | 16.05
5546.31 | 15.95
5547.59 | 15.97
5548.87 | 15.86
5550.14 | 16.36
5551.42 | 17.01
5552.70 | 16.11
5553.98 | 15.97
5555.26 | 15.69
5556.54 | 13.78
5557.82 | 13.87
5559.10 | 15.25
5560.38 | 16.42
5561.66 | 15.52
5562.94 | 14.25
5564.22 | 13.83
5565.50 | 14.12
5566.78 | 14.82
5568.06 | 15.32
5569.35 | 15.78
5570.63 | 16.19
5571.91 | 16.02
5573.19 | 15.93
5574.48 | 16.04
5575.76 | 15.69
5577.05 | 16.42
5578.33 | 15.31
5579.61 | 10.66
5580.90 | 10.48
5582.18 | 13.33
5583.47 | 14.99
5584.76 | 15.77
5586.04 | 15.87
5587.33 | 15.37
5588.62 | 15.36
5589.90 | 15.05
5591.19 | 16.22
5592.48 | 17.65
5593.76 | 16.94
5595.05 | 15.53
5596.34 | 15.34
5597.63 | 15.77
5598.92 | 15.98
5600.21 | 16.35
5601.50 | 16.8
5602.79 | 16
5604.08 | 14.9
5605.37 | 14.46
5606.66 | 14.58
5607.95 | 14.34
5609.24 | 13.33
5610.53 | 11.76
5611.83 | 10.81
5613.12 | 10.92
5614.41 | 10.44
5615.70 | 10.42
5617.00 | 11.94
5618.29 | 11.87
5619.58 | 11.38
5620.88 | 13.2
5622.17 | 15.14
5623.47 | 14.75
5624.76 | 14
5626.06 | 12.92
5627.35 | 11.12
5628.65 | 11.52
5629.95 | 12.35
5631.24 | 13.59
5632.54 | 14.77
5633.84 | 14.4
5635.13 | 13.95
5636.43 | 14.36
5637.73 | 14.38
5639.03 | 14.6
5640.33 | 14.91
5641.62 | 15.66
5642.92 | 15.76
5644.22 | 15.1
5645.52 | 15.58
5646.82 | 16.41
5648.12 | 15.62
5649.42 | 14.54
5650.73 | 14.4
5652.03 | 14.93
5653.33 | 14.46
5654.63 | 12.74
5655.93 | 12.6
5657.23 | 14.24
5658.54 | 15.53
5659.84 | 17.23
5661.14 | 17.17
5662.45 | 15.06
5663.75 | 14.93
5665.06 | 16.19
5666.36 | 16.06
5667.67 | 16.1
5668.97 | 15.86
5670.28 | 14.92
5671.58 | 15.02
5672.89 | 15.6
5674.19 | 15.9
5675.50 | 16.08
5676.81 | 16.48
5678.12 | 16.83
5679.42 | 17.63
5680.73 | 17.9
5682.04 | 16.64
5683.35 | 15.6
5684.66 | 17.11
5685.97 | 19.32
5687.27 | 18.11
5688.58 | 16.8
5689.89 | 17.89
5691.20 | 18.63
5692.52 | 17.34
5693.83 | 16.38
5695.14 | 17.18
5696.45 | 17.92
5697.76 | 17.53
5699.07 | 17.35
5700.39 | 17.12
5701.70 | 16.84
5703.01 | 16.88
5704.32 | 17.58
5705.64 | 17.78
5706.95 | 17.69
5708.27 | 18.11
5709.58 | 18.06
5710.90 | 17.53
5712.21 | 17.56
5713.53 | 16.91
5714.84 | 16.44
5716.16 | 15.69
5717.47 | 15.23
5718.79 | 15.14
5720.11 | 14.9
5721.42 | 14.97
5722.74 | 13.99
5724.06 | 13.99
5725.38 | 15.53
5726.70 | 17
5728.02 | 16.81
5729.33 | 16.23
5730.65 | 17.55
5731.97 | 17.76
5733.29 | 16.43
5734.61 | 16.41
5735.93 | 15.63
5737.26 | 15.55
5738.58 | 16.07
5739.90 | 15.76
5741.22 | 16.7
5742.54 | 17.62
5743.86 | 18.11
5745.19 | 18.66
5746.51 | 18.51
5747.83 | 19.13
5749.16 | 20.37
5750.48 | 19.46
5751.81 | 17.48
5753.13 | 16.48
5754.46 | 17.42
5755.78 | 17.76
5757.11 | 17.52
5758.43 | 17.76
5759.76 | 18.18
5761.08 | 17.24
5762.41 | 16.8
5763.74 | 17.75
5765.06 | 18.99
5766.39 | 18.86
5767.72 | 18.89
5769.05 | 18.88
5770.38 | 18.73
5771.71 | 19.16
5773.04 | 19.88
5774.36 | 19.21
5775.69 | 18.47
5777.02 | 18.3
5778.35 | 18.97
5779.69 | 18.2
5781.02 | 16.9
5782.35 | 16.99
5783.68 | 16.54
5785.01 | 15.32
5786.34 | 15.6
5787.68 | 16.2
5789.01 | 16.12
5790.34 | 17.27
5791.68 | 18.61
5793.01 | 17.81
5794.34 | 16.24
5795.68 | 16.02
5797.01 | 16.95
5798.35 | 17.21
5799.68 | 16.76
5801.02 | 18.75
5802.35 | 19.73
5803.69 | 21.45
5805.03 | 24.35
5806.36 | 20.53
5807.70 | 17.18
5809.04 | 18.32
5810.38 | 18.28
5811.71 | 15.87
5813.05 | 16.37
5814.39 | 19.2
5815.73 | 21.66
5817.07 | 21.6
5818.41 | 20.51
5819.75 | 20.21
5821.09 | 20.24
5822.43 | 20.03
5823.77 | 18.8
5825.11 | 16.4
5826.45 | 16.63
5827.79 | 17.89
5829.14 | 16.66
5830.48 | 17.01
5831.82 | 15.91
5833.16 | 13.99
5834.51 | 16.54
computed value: 0.13 mag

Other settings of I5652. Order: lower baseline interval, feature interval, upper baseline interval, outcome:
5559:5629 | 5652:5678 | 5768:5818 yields 0.02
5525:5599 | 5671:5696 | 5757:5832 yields -0.01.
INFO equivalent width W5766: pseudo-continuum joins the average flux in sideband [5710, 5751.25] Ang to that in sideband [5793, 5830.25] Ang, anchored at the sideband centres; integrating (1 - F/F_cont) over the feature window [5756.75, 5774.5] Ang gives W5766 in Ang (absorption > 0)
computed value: -0.9 Ang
